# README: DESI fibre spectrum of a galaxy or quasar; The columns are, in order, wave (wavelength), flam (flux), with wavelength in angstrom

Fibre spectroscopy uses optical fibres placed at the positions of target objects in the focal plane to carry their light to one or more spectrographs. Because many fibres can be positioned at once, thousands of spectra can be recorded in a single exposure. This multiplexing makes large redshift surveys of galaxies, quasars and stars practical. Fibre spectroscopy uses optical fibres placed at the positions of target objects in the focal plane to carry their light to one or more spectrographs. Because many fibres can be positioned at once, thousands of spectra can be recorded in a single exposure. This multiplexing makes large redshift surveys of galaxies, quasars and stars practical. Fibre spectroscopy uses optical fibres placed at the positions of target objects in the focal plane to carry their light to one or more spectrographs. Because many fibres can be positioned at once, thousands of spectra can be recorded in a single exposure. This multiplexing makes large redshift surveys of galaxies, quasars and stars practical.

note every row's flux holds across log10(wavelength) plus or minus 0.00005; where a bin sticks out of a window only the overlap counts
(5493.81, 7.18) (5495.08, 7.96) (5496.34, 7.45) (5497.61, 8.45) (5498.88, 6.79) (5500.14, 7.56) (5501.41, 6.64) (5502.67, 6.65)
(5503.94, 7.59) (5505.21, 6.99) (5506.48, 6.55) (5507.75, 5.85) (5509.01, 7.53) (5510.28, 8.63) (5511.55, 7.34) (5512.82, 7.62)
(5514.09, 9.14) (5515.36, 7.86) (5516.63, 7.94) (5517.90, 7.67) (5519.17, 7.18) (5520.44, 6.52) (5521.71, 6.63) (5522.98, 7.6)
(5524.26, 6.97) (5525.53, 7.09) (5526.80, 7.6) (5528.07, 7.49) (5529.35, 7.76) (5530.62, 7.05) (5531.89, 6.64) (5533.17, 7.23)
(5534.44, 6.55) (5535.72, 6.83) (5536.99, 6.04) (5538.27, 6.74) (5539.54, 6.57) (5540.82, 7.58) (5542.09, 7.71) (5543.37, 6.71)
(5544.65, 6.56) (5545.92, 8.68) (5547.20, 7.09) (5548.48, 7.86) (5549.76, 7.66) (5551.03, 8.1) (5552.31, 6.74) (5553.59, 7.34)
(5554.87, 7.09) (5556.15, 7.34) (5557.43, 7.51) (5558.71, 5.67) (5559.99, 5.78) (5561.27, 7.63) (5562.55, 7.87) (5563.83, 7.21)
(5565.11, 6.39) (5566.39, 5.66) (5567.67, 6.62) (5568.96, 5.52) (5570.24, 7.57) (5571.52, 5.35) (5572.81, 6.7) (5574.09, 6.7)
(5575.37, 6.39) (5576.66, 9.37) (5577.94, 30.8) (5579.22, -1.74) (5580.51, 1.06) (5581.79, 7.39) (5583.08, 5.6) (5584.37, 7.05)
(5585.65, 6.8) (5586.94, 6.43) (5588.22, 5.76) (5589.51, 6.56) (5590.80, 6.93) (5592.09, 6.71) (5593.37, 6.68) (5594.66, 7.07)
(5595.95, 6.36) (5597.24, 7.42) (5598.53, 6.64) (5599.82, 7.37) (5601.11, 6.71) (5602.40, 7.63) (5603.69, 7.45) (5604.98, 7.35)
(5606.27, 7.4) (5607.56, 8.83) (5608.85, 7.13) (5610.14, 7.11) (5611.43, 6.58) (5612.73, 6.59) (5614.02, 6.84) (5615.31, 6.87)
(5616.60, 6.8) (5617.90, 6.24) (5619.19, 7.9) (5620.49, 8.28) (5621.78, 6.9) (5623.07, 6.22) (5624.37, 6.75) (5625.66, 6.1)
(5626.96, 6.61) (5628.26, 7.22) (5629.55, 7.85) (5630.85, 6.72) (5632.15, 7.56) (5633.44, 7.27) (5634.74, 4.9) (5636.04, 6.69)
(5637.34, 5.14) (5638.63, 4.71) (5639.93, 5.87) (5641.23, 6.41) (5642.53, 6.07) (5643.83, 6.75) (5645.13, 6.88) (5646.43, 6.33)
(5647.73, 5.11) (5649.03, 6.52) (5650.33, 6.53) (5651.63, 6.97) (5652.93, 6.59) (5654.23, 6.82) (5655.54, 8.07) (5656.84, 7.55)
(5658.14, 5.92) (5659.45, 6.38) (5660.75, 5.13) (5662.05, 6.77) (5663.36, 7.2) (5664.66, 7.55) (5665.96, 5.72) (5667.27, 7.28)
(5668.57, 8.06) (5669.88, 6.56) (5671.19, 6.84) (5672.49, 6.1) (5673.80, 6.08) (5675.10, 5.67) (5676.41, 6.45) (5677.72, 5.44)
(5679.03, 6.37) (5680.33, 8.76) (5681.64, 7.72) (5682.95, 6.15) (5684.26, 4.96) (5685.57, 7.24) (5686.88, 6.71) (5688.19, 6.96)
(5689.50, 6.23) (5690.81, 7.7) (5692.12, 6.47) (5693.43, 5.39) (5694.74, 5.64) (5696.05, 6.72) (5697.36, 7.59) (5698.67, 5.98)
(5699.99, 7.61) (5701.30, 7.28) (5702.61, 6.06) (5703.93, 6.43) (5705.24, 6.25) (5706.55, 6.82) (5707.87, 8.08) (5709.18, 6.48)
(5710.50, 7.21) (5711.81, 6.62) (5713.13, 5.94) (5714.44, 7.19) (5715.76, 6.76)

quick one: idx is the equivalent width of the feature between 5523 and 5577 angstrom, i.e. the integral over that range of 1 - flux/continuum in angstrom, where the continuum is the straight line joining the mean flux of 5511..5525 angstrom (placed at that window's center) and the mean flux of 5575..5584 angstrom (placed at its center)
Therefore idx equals 6.4 angstrom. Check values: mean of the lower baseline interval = 7.49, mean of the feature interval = 7.01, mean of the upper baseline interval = 8.42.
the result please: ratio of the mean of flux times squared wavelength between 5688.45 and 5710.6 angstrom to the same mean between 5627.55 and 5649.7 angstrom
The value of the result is 1.1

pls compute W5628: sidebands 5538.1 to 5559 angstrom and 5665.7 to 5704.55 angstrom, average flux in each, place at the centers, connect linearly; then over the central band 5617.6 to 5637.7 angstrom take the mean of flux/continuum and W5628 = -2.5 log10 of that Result 0.01 mag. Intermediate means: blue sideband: 7.27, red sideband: 6.61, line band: 6.8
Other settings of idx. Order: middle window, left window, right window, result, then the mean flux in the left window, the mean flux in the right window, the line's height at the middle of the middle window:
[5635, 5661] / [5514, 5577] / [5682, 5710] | 1.7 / 7.08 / 6.62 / 6.77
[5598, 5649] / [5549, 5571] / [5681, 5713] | 0.3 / 6.92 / 6.67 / 6.8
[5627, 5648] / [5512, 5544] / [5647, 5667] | 1.0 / 7.23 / 6.6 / 6.7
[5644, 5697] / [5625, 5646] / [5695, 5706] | -0.2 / 6.42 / 6.7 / 6.57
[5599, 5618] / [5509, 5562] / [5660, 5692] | -0.6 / 7.27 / 6.65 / 6.94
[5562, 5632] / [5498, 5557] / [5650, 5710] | -0.9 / 7.25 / 6.68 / 6.99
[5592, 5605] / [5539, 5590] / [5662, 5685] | -0.1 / 7.17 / 6.65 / 7.01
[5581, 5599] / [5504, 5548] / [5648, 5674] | 0.9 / 7.24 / 6.72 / 6.99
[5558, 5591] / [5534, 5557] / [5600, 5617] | 0.7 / 7.18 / 7.19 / 7.19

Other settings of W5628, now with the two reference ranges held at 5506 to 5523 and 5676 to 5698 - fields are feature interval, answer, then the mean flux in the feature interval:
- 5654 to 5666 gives 0.00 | 6.76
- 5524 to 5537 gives 0.04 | 7.07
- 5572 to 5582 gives -0.17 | 8.33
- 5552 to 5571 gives 0.07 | 6.79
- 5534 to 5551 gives 0.02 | 7.16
